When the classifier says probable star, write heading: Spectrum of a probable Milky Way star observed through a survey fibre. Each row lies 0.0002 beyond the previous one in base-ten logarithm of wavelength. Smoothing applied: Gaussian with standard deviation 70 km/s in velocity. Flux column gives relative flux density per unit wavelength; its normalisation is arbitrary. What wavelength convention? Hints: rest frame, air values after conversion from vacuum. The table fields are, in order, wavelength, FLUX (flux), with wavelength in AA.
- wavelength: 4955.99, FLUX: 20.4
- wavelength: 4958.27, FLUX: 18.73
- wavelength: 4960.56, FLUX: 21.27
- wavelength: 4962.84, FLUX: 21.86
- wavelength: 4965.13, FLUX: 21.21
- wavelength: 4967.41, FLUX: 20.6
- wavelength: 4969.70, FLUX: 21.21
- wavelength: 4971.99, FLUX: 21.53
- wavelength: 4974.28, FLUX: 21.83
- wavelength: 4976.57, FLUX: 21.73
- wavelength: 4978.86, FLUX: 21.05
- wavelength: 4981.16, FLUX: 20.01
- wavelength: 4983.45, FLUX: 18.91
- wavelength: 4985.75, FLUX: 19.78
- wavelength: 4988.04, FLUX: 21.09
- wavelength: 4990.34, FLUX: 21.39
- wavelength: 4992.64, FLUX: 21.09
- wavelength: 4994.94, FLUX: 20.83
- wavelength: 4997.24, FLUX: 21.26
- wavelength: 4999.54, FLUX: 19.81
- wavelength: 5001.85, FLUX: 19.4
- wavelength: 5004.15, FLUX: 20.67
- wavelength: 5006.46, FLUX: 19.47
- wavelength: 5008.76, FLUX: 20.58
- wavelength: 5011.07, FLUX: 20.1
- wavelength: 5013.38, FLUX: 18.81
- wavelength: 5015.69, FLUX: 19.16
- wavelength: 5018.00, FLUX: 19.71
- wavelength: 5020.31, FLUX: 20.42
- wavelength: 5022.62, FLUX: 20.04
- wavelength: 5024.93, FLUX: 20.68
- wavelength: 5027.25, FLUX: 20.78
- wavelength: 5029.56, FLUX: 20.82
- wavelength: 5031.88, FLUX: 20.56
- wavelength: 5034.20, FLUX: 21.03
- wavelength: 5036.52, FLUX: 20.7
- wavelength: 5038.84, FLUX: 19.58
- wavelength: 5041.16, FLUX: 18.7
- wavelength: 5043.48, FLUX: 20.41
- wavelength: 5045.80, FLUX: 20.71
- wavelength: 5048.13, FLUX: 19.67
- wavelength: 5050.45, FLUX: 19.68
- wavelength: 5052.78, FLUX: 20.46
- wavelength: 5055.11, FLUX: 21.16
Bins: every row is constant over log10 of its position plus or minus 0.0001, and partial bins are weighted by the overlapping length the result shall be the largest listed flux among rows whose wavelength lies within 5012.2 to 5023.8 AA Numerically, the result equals 20.42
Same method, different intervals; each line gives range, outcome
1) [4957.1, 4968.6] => 21.86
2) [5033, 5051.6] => 21.03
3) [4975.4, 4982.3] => 21.73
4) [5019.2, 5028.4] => 20.78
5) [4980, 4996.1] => 21.39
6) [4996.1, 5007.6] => 21.26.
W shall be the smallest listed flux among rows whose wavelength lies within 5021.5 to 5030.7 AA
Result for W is 20.04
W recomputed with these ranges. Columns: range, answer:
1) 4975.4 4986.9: 18.91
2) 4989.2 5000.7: 19.81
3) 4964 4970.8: 20.6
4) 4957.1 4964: 18.73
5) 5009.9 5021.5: 18.81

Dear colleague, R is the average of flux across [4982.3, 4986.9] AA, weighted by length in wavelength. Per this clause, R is 19.4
